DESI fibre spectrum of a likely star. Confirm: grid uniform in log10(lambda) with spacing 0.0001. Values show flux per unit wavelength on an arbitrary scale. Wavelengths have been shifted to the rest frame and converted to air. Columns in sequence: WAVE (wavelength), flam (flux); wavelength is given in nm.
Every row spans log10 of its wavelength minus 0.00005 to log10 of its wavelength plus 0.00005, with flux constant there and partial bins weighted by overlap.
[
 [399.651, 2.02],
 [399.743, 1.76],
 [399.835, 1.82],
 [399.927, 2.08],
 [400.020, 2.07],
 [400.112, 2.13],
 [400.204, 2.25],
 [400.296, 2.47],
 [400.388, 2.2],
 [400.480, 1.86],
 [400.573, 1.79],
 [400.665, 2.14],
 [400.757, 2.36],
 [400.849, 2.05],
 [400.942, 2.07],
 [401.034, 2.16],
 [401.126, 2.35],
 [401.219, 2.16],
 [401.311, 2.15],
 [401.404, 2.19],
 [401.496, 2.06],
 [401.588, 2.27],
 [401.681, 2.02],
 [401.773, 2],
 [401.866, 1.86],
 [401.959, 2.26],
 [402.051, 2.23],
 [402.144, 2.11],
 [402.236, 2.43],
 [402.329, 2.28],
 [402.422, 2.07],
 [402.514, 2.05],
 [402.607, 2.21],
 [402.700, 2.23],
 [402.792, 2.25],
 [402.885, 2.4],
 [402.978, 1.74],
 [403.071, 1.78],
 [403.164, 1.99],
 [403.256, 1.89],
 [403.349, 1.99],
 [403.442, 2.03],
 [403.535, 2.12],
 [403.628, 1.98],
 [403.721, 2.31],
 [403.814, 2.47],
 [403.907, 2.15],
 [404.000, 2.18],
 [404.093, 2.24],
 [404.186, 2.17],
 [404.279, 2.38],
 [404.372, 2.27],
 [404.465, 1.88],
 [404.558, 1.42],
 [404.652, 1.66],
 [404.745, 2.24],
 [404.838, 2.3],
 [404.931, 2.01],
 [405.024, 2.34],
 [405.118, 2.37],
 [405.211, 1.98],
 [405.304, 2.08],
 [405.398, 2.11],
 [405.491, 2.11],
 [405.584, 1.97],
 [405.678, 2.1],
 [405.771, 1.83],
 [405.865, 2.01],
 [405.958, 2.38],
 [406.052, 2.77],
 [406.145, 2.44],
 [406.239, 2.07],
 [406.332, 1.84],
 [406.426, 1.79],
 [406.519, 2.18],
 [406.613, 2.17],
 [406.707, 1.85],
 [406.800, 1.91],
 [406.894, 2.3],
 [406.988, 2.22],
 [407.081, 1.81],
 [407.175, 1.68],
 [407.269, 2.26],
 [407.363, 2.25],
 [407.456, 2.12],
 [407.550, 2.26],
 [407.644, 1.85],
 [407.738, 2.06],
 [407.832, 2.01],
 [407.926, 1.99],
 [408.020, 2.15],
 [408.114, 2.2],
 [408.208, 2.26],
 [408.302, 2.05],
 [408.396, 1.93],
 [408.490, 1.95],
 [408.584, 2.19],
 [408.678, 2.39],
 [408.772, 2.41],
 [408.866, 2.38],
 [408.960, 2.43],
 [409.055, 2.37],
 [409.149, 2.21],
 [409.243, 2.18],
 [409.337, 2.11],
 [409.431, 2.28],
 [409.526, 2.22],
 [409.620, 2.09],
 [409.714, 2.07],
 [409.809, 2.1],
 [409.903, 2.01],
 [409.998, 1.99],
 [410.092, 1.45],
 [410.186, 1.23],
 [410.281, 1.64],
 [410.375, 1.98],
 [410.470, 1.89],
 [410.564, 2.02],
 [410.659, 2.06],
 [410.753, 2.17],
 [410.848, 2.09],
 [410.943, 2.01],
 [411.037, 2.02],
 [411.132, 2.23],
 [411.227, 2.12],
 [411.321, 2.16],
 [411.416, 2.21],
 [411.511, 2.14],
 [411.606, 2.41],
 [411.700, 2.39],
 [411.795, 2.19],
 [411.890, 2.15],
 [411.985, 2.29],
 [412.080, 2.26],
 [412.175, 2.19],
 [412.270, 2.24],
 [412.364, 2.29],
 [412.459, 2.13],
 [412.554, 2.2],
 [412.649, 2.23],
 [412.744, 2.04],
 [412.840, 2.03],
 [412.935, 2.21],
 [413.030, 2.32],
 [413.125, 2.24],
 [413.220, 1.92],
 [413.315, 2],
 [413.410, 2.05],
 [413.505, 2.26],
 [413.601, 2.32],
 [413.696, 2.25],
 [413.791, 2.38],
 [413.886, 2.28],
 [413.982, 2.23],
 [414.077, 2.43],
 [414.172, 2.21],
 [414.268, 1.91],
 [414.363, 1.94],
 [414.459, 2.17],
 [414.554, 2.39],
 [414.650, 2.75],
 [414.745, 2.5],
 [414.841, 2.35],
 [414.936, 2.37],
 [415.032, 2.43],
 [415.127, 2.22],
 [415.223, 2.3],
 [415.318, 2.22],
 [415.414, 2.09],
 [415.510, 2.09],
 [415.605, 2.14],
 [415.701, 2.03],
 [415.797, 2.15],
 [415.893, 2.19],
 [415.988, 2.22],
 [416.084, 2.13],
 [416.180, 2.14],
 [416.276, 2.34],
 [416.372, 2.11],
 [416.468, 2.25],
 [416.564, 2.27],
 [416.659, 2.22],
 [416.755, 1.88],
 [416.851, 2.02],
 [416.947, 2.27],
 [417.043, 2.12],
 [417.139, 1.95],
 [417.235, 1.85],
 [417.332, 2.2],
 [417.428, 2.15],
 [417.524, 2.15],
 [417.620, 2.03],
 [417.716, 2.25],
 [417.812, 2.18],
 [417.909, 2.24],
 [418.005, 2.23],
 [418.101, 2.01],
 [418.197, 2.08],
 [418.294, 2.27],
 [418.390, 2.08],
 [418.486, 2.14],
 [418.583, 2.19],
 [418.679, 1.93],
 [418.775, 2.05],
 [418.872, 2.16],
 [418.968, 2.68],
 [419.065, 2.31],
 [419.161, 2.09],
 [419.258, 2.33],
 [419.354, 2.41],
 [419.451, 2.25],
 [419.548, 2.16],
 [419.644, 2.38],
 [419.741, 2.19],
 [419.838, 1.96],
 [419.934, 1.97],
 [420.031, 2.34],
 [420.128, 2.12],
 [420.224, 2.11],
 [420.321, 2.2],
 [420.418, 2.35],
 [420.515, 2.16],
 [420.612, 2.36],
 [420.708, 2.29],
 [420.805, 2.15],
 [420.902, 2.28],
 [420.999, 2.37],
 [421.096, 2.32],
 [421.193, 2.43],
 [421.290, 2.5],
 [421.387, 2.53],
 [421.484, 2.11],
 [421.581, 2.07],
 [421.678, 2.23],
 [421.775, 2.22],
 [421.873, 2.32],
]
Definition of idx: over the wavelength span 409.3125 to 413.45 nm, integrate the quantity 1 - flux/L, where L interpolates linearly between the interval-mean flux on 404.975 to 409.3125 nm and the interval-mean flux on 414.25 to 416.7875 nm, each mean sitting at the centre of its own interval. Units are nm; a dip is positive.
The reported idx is 0.16 nm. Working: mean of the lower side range 2.13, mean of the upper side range 2.22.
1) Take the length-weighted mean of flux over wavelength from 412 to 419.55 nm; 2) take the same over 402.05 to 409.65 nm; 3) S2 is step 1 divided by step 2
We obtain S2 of 1.03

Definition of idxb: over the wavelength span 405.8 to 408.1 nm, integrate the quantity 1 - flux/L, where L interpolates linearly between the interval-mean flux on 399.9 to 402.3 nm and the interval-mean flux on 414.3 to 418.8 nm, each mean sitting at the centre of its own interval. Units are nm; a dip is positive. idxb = 0.06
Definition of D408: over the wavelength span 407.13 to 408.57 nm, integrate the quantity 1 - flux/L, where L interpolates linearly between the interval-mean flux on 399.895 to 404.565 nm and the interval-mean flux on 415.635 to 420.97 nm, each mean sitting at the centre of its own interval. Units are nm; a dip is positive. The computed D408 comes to 0.05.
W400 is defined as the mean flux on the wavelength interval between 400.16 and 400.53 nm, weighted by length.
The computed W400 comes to 2.19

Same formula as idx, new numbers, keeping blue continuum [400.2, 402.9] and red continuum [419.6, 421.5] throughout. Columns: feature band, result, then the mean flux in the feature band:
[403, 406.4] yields 0.12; 2.1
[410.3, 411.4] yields 0.07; 2.06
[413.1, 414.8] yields -0.01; 2.24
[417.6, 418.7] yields 0.05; 2.14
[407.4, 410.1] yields 0.07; 2.14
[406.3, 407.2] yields 0.08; 1.98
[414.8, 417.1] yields 0.05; 2.19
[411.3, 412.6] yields -0.01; 2.23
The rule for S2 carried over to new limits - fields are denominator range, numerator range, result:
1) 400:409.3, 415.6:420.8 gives 1.02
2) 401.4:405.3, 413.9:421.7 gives 1.04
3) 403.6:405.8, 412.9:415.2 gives 1.07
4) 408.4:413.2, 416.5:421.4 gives 1.03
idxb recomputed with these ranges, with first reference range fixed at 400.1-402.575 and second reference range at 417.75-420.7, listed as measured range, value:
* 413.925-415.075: -0.06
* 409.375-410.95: 0.16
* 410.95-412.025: -0.01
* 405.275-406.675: 0.03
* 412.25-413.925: 0.00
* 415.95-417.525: 0.04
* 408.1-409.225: -0.03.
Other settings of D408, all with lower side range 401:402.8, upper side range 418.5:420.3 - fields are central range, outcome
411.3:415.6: -0.082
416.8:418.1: 0.044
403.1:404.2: 0.025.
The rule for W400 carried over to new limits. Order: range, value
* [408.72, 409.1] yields 2.39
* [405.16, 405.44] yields 2.06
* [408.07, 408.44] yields 2.11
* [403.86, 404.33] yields 2.23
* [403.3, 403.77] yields 2.08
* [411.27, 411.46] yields 2.19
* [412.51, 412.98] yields 2.14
